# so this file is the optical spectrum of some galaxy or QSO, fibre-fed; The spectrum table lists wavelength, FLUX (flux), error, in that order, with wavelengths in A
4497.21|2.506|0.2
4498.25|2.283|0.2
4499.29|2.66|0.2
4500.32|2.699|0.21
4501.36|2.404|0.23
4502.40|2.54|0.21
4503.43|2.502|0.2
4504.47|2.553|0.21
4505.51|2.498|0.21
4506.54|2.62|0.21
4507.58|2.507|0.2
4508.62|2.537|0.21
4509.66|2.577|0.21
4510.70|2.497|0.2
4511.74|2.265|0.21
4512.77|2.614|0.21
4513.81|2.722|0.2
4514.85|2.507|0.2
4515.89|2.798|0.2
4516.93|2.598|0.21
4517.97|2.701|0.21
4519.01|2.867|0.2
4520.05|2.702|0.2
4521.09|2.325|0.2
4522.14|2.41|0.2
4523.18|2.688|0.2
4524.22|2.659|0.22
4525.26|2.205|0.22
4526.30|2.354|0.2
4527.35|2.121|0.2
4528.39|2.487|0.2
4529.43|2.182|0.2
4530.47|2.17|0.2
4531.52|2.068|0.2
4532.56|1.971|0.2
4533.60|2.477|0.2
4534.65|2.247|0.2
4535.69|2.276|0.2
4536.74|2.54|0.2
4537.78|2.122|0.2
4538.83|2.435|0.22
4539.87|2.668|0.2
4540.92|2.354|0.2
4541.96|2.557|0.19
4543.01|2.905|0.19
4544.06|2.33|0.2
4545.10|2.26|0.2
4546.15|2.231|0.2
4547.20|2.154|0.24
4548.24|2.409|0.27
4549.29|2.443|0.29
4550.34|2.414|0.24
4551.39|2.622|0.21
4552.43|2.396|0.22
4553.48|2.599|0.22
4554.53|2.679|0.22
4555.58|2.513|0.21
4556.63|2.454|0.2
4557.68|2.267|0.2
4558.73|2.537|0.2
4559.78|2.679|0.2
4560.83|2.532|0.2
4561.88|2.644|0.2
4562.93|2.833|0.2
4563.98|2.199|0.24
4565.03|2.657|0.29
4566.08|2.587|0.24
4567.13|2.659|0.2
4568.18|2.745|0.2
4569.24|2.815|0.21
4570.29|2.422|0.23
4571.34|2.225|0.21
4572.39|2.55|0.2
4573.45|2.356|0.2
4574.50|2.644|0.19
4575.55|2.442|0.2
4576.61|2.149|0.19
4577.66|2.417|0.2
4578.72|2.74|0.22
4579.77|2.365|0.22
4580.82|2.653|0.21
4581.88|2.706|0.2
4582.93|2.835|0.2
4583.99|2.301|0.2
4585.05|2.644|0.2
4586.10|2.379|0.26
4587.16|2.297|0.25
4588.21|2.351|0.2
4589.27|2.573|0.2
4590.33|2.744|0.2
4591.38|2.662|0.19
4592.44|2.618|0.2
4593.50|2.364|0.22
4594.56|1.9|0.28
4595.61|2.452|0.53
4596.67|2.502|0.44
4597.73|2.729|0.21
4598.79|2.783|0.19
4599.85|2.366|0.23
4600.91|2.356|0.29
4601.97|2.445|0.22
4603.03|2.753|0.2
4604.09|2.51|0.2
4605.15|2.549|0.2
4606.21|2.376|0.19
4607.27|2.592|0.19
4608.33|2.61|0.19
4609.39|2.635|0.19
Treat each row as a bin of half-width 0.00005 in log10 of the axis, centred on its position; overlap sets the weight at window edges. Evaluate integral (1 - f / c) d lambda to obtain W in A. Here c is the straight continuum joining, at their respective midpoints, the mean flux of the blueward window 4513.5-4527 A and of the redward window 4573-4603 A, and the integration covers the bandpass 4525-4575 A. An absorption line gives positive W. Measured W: 1.9 A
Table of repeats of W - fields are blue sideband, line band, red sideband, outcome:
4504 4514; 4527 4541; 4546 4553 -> 0.9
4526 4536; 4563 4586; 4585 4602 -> -1.2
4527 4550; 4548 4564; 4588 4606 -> -0.9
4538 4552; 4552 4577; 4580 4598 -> -0.6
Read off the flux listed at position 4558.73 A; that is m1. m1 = 2.537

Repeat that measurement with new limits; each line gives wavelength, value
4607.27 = 2.592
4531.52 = 2.068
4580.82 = 2.653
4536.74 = 2.54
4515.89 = 2.798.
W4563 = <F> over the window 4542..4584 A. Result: 2.51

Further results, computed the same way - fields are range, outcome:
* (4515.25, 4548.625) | 2.41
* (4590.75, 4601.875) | 2.48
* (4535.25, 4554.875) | 2.44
